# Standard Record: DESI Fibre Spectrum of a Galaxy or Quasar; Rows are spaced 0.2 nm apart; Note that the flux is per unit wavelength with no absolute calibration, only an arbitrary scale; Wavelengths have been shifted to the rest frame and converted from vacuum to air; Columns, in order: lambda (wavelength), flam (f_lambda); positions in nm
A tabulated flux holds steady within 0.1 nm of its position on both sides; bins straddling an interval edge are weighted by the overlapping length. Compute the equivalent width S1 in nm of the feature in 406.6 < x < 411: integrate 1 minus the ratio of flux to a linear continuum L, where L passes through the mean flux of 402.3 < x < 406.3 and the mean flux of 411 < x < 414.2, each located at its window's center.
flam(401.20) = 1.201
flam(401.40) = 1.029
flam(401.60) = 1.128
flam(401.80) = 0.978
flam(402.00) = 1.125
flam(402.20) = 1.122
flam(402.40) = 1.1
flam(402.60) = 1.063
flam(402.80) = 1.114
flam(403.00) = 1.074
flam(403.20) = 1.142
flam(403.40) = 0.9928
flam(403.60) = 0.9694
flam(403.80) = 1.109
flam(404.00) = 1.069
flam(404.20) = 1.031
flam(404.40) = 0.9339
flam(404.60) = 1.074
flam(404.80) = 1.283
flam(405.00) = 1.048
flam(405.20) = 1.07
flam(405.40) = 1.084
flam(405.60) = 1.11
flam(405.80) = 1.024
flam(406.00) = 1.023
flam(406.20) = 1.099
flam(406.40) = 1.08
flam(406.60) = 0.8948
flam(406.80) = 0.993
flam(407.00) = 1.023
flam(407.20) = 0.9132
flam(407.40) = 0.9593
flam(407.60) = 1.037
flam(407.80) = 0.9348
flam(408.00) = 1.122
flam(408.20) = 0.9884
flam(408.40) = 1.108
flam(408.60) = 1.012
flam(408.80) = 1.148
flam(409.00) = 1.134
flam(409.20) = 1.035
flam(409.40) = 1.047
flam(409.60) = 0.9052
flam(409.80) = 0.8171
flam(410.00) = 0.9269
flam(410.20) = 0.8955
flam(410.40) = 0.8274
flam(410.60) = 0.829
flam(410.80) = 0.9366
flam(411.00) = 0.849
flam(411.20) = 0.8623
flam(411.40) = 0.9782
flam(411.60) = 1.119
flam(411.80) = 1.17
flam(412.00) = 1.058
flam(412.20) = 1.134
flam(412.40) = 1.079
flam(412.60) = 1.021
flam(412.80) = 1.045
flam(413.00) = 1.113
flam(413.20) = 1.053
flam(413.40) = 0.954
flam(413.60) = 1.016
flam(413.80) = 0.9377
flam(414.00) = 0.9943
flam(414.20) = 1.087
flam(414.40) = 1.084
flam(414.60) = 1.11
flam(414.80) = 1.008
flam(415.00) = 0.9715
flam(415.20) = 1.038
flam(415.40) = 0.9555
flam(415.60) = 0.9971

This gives 0.31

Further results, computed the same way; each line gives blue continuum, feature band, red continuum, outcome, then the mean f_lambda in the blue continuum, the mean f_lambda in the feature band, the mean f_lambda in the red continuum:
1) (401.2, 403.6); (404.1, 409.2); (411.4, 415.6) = 0.10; 1.08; 1.04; 1.04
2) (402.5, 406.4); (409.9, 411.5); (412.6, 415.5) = 0.24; 1.07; 0.888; 1.03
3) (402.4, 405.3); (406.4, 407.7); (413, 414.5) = 0.09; 1.07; 0.979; 1.02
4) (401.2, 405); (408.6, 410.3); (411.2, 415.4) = 0.11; 1.08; 0.99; 1.04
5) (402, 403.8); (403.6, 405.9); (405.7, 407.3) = -0.07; 1.08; 1.07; 1.01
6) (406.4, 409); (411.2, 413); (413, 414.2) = -0.10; 1.02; 1.07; 1.01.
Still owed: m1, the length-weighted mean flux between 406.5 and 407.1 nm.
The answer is 0.97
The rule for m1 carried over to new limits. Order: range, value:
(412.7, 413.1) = 1.08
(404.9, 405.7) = 1.08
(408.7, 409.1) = 1.14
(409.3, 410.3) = 0.918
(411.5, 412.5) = 1.11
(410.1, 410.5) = 0.861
